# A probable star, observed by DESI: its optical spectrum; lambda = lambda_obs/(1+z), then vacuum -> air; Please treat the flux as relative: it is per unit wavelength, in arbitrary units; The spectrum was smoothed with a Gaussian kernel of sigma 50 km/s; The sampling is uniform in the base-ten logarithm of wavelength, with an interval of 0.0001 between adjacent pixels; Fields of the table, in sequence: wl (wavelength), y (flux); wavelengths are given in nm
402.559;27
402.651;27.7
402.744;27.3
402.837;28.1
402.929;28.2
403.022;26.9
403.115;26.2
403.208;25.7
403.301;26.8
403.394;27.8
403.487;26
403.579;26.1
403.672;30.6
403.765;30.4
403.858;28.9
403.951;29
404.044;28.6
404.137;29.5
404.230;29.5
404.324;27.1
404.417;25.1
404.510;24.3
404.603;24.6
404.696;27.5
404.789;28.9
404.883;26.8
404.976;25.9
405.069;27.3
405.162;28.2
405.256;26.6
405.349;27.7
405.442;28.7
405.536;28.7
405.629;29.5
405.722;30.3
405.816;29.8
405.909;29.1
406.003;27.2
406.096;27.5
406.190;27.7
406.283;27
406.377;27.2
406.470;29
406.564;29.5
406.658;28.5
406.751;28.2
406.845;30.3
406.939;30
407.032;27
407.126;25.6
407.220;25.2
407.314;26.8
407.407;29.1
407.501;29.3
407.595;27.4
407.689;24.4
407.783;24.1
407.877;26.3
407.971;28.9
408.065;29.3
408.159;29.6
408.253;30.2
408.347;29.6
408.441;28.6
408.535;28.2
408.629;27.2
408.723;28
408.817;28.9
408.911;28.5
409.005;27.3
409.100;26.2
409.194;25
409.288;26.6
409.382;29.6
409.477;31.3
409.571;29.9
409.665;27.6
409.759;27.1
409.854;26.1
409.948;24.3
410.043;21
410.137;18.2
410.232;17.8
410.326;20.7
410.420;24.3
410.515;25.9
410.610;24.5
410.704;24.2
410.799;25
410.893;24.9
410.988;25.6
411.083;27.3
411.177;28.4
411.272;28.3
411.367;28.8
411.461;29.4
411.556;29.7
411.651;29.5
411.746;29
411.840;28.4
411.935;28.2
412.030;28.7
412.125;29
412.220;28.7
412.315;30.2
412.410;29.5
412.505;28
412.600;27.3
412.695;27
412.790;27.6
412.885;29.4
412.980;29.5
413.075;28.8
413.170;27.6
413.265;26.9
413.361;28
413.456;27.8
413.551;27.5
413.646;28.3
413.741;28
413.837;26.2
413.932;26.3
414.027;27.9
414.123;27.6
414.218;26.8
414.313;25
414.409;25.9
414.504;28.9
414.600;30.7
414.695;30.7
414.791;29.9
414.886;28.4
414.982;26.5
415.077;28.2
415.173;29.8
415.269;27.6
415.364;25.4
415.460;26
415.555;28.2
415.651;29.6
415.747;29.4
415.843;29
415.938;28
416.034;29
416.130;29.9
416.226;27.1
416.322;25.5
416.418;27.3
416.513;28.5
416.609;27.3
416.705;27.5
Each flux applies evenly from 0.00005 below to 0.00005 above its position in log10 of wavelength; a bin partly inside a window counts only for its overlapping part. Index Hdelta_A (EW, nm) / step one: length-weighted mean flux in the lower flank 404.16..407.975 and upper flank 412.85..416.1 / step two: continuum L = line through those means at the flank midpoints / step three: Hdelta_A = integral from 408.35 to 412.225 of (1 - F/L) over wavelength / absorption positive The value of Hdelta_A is 0.150 nm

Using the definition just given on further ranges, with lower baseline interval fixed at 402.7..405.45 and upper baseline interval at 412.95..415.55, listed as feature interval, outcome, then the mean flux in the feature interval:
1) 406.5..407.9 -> 0.00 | 27.5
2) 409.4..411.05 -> 0.18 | 24.7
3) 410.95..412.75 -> -0.05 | 28.5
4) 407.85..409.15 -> -0.04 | 28.4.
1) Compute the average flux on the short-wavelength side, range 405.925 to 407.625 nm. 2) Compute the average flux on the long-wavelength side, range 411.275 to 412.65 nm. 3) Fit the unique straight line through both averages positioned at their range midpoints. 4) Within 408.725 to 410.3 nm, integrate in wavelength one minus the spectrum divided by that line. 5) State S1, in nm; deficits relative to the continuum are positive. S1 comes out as 0.14 nm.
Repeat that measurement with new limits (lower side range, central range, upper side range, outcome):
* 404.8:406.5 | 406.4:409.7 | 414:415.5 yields -0.01 nm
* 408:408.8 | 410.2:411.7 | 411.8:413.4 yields 0.14 nm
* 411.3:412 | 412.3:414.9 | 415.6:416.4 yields 0.06 nm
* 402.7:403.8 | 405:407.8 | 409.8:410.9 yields -0.26 nm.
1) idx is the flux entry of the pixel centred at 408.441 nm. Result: 28.6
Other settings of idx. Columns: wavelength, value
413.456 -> 27.8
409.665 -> 27.6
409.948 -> 24.3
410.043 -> 21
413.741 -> 28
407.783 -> 24.1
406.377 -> 27.2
